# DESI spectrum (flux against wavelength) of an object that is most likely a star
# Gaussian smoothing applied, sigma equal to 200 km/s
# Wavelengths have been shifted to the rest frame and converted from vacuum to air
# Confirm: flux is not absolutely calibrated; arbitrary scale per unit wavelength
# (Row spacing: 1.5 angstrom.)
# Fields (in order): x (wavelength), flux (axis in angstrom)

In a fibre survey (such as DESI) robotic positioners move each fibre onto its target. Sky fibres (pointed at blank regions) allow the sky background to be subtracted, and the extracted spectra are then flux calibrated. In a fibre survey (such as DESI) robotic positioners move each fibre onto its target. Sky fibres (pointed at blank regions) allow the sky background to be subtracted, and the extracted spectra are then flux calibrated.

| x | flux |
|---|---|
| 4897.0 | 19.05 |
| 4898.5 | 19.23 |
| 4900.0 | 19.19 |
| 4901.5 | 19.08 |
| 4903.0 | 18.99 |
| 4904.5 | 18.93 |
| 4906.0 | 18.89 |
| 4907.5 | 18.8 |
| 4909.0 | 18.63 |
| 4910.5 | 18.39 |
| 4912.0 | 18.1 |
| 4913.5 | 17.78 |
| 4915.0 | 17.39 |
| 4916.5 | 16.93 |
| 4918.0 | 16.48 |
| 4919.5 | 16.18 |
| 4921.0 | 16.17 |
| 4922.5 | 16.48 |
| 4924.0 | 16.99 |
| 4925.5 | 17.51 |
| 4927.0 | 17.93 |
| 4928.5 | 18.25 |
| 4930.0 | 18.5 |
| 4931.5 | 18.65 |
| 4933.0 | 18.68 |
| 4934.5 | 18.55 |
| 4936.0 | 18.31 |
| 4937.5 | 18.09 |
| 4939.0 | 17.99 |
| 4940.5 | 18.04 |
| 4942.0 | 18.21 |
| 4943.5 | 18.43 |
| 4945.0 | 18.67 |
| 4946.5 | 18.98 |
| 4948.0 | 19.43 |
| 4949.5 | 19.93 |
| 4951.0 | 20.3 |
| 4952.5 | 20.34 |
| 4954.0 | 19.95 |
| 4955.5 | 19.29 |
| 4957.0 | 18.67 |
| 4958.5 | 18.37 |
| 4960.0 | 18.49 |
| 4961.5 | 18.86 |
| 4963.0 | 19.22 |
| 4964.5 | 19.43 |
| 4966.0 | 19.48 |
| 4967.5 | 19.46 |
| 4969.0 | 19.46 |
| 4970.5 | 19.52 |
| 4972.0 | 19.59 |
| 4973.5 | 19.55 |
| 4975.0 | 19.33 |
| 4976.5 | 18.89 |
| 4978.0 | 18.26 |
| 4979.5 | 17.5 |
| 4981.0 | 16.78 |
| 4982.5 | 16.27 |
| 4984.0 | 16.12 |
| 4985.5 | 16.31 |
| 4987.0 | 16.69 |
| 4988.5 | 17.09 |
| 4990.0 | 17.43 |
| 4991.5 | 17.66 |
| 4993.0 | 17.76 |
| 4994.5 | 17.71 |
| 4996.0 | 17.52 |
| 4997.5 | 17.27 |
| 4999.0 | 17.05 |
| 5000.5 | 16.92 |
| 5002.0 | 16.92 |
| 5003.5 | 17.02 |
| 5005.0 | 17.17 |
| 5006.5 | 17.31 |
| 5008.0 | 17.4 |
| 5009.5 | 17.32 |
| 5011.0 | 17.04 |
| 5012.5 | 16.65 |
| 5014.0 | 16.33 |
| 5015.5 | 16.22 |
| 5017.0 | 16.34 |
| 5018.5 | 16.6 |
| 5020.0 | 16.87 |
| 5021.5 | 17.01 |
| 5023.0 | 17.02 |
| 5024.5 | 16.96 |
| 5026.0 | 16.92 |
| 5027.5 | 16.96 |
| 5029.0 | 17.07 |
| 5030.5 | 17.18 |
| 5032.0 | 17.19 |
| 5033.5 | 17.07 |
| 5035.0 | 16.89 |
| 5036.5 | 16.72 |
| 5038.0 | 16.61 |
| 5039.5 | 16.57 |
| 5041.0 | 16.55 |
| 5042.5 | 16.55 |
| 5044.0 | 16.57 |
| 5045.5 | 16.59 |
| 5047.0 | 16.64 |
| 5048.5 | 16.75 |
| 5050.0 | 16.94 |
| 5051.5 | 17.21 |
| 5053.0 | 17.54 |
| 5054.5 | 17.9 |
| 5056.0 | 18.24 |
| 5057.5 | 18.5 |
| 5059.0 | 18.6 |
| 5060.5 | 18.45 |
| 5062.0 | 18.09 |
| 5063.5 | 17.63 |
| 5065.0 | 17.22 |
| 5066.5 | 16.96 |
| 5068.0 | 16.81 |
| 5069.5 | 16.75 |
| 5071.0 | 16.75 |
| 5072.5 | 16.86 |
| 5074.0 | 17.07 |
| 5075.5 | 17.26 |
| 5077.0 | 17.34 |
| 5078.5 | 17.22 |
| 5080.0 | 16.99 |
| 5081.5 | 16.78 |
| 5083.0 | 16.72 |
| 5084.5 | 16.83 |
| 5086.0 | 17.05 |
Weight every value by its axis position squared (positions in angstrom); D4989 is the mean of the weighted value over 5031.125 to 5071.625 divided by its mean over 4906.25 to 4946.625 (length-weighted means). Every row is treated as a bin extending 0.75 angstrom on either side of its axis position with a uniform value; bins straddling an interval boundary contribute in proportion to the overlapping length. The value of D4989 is 1.0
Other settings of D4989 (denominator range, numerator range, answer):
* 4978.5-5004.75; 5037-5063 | 1.04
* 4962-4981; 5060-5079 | 0.94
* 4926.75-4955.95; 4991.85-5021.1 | 0.93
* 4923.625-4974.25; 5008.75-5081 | 0.94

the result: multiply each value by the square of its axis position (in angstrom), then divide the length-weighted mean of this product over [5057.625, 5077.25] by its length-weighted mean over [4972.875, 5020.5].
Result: 1.04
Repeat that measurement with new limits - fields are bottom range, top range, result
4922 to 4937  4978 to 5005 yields 0.97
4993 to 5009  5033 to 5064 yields 1.02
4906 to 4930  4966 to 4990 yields 1.06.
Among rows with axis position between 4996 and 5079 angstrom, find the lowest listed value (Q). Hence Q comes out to 16.22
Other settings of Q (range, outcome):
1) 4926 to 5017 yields 16.12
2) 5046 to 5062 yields 16.64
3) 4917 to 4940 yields 16.17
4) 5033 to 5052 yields 16.55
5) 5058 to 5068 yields 16.81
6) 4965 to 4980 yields 17.5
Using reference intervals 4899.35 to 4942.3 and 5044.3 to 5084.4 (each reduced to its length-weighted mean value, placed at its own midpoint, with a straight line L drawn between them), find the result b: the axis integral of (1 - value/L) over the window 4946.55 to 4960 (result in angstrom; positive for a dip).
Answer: -1.2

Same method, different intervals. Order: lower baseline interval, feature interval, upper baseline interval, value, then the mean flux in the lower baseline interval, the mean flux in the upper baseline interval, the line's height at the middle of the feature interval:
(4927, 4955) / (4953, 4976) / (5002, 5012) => -1.3 angstrom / 18.8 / 17.2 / 18.2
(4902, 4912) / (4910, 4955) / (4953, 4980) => 1.7 angstrom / 18.7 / 19.1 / 18.9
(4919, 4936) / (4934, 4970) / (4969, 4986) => -2.3 angstrom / 17.7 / 18.1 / 17.9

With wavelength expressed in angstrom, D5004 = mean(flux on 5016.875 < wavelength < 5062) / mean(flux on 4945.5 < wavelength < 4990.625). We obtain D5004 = 0.9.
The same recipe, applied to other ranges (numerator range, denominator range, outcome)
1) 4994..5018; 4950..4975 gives 0.88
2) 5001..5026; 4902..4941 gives 0.94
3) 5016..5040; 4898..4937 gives 0.94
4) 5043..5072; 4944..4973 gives 0.90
